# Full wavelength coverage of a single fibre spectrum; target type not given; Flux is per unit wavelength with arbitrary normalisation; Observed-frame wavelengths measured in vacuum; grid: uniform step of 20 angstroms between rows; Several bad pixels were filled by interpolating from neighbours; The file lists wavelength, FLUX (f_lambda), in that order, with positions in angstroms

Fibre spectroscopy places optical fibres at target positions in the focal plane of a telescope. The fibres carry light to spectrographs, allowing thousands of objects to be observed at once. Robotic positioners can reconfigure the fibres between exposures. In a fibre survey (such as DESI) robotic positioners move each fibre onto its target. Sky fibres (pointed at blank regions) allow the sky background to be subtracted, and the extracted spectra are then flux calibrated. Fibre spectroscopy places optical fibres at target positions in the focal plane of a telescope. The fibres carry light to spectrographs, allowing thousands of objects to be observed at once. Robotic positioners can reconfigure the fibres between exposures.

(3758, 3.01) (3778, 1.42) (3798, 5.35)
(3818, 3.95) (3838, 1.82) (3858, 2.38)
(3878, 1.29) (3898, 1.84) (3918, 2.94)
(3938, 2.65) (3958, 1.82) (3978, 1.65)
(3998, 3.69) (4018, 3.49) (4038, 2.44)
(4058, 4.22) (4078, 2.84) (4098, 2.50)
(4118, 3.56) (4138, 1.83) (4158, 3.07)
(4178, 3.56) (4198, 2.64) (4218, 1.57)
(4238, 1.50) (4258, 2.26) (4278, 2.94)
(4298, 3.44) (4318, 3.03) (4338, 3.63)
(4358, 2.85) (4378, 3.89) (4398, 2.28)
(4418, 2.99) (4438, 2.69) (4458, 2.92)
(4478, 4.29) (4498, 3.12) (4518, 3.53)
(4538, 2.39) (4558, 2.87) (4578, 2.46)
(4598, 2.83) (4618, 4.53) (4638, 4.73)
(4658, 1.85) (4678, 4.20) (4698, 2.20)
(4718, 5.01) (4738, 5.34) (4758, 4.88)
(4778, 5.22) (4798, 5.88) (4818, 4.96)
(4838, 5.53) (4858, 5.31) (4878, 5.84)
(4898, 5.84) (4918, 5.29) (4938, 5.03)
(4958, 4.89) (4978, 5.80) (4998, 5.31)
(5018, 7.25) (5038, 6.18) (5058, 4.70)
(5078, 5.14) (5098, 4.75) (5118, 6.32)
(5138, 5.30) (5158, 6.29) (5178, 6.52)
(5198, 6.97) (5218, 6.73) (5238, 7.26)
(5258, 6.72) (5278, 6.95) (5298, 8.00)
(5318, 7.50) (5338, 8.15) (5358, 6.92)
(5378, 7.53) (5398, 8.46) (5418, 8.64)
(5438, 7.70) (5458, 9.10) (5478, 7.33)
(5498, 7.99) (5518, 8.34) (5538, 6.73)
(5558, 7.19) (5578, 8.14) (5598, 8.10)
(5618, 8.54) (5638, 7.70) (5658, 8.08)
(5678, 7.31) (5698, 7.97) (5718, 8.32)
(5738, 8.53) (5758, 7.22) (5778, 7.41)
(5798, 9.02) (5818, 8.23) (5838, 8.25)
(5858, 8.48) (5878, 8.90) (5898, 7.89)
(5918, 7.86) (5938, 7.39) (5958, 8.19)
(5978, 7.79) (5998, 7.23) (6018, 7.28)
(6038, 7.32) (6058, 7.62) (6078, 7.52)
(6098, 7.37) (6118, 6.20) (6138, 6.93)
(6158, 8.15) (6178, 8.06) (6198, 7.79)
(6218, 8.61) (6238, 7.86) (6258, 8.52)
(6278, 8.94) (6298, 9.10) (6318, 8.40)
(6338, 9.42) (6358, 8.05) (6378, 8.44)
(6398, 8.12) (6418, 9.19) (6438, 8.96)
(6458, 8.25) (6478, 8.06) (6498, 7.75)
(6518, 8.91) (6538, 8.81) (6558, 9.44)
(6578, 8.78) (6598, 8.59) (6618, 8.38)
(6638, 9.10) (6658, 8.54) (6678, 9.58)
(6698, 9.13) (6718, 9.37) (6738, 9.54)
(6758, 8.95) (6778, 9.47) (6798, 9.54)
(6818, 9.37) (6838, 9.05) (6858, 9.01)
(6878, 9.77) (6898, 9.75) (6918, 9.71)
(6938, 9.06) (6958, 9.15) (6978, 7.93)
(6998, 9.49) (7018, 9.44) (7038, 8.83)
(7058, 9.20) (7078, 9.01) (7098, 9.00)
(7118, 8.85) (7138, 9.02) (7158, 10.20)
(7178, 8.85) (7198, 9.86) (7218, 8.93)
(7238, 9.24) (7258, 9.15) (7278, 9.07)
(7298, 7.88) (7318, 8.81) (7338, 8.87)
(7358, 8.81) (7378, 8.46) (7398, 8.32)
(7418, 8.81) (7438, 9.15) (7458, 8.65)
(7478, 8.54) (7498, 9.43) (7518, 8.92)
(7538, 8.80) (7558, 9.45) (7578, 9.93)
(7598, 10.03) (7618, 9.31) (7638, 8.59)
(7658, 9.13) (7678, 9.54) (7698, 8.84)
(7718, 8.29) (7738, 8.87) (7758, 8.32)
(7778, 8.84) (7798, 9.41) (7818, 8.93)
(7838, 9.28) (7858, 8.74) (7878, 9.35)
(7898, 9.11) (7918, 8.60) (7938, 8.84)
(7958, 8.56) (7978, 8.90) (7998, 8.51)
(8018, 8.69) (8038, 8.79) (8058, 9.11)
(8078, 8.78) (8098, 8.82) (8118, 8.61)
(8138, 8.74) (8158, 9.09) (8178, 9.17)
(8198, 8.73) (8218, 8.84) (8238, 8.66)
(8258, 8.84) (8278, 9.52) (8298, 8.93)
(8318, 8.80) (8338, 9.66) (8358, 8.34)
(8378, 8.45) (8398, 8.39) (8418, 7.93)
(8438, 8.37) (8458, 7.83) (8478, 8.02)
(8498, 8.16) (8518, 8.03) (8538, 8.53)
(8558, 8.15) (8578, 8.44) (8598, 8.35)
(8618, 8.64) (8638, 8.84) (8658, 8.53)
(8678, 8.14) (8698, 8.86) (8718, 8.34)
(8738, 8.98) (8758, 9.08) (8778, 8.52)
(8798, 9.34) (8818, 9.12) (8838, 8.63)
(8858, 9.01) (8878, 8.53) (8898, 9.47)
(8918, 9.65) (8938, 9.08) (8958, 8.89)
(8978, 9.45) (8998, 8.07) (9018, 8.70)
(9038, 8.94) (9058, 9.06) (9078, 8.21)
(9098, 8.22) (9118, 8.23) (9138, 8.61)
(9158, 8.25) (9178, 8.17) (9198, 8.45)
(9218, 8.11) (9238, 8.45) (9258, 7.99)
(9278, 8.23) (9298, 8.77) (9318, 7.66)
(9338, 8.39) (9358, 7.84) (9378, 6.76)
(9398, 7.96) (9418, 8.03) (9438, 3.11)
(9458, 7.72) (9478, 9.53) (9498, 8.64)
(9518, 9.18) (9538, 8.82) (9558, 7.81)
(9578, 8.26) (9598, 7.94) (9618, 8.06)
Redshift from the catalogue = 0.18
